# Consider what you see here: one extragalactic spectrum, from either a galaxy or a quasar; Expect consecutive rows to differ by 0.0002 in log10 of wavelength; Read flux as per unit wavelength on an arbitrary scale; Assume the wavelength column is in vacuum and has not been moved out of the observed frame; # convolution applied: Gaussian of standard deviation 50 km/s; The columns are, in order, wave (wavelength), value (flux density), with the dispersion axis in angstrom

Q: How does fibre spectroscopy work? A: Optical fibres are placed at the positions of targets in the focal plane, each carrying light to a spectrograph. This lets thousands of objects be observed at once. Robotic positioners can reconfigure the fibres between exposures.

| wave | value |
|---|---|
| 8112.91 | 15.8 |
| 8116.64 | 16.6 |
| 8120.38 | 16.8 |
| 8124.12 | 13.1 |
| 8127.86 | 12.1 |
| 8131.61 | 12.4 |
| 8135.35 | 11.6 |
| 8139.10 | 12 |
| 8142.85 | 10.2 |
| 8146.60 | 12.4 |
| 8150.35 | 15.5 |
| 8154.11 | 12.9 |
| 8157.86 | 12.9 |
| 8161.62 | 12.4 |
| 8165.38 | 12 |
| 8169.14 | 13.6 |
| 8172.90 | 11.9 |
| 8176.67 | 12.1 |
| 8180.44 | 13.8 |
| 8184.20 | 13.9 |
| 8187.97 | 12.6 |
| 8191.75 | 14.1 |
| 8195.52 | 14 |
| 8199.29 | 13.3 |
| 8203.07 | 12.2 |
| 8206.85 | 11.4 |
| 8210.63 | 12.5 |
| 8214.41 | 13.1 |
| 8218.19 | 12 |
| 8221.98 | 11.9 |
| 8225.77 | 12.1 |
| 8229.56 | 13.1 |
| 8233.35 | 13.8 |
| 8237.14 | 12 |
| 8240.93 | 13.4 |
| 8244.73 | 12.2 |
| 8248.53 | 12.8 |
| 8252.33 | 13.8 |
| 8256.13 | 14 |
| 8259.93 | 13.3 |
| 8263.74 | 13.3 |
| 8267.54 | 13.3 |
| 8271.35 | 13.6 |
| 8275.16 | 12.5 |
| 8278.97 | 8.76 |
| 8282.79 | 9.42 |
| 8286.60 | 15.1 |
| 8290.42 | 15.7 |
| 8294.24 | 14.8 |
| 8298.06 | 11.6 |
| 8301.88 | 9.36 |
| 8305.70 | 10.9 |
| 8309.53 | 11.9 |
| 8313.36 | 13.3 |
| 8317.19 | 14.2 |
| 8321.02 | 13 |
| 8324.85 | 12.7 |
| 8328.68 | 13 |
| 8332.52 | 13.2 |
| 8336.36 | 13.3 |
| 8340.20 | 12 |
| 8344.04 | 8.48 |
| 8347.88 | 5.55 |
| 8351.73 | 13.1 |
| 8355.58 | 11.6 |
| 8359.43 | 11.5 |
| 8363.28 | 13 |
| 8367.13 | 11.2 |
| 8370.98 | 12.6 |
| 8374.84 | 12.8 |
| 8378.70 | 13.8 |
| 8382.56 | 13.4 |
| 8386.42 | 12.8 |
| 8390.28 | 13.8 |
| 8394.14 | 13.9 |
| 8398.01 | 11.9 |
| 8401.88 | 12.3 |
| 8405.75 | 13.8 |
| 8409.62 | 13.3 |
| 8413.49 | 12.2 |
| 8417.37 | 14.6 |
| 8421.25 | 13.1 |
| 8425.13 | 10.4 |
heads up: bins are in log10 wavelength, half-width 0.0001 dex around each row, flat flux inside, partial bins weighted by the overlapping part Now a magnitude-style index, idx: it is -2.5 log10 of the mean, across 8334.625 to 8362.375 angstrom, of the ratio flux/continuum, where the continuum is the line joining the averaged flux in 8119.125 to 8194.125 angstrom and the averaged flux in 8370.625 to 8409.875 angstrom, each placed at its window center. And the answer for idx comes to 0.20 mag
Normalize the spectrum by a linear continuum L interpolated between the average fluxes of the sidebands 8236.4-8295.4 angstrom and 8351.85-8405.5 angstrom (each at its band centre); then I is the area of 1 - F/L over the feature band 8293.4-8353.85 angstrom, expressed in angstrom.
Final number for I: 4.74 angstrom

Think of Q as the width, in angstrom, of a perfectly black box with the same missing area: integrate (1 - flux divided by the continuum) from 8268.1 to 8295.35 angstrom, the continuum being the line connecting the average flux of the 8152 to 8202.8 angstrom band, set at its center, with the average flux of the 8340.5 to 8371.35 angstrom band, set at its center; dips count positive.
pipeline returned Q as -2.5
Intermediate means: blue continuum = 13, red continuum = 10.9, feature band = 12.8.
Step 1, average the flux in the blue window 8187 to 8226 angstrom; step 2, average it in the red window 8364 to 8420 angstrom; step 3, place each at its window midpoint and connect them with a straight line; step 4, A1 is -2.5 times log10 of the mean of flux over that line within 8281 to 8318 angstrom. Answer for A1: 0.02 mag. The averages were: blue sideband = 12.7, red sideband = 13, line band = 12.6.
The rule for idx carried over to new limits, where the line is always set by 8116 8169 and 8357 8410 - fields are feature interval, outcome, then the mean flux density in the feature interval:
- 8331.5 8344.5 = 0.075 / 12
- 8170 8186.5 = 0.001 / 13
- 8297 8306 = 0.225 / 10.5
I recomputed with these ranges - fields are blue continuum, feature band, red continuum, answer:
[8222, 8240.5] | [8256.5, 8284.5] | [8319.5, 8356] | 0.4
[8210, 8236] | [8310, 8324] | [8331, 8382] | -1.5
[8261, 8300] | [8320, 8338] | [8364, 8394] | -0.2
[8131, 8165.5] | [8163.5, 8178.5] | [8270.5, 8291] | 0.0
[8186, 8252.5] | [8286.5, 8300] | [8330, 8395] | -1.9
